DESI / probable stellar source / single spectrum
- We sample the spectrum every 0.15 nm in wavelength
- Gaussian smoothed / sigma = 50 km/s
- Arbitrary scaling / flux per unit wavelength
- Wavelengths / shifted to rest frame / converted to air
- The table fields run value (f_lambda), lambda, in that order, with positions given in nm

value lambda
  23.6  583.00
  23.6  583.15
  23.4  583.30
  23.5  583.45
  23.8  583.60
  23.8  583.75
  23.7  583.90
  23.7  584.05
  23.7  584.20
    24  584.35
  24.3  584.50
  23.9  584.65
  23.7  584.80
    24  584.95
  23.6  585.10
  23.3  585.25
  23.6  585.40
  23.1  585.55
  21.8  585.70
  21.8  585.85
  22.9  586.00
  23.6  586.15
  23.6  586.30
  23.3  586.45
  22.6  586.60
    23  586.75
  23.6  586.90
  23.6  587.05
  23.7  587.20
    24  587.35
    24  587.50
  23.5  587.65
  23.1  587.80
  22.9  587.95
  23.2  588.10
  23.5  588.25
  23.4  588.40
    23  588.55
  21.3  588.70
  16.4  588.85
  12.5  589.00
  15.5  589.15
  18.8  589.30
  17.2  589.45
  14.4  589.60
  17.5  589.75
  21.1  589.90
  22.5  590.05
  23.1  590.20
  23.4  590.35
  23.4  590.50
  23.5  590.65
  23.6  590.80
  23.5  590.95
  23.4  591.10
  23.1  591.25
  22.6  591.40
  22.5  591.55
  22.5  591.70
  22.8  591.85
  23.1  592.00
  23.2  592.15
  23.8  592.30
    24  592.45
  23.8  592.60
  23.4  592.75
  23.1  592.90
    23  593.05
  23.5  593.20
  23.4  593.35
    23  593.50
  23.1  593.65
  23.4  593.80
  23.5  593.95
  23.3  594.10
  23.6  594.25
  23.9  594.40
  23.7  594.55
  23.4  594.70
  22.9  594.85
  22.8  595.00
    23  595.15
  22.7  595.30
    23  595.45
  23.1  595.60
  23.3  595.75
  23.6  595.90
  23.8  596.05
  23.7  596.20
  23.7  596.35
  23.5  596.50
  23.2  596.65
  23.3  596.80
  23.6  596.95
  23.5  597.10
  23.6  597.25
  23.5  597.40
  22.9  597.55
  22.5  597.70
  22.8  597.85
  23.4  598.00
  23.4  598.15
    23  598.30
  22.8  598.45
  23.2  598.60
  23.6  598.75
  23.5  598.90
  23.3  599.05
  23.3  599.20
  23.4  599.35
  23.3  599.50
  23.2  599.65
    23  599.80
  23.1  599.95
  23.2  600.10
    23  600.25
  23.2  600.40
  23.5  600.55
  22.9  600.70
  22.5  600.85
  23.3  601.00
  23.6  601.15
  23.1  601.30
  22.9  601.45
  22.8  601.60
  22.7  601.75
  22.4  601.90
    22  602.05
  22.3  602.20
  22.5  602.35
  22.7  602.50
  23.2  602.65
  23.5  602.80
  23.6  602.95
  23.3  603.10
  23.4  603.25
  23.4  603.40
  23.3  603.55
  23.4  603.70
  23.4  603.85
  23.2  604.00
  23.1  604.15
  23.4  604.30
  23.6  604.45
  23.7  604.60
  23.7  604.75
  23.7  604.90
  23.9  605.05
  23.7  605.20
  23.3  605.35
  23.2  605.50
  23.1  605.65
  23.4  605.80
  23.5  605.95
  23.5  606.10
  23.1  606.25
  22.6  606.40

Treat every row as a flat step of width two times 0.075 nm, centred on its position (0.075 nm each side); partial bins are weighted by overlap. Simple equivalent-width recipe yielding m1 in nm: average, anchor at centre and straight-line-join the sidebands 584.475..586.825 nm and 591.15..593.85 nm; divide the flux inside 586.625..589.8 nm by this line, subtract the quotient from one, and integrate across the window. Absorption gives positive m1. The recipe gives 0.31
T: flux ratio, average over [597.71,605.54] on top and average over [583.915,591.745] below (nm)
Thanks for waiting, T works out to 1.0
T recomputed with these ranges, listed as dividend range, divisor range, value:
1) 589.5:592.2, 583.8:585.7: 0.94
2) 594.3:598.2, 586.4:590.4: 1.10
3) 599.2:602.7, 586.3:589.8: 1.09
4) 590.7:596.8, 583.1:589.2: 1.02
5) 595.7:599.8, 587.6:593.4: 1.07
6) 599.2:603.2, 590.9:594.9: 0.99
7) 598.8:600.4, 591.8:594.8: 0.99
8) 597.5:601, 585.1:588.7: 1.00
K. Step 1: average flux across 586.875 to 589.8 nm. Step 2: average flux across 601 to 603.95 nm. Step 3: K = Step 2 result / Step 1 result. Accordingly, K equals 1.11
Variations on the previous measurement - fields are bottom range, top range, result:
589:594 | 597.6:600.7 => 1.05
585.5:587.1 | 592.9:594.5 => 1.02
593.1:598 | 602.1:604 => 0.99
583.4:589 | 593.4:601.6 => 1.01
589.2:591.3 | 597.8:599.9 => 1.09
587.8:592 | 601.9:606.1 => 1.10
